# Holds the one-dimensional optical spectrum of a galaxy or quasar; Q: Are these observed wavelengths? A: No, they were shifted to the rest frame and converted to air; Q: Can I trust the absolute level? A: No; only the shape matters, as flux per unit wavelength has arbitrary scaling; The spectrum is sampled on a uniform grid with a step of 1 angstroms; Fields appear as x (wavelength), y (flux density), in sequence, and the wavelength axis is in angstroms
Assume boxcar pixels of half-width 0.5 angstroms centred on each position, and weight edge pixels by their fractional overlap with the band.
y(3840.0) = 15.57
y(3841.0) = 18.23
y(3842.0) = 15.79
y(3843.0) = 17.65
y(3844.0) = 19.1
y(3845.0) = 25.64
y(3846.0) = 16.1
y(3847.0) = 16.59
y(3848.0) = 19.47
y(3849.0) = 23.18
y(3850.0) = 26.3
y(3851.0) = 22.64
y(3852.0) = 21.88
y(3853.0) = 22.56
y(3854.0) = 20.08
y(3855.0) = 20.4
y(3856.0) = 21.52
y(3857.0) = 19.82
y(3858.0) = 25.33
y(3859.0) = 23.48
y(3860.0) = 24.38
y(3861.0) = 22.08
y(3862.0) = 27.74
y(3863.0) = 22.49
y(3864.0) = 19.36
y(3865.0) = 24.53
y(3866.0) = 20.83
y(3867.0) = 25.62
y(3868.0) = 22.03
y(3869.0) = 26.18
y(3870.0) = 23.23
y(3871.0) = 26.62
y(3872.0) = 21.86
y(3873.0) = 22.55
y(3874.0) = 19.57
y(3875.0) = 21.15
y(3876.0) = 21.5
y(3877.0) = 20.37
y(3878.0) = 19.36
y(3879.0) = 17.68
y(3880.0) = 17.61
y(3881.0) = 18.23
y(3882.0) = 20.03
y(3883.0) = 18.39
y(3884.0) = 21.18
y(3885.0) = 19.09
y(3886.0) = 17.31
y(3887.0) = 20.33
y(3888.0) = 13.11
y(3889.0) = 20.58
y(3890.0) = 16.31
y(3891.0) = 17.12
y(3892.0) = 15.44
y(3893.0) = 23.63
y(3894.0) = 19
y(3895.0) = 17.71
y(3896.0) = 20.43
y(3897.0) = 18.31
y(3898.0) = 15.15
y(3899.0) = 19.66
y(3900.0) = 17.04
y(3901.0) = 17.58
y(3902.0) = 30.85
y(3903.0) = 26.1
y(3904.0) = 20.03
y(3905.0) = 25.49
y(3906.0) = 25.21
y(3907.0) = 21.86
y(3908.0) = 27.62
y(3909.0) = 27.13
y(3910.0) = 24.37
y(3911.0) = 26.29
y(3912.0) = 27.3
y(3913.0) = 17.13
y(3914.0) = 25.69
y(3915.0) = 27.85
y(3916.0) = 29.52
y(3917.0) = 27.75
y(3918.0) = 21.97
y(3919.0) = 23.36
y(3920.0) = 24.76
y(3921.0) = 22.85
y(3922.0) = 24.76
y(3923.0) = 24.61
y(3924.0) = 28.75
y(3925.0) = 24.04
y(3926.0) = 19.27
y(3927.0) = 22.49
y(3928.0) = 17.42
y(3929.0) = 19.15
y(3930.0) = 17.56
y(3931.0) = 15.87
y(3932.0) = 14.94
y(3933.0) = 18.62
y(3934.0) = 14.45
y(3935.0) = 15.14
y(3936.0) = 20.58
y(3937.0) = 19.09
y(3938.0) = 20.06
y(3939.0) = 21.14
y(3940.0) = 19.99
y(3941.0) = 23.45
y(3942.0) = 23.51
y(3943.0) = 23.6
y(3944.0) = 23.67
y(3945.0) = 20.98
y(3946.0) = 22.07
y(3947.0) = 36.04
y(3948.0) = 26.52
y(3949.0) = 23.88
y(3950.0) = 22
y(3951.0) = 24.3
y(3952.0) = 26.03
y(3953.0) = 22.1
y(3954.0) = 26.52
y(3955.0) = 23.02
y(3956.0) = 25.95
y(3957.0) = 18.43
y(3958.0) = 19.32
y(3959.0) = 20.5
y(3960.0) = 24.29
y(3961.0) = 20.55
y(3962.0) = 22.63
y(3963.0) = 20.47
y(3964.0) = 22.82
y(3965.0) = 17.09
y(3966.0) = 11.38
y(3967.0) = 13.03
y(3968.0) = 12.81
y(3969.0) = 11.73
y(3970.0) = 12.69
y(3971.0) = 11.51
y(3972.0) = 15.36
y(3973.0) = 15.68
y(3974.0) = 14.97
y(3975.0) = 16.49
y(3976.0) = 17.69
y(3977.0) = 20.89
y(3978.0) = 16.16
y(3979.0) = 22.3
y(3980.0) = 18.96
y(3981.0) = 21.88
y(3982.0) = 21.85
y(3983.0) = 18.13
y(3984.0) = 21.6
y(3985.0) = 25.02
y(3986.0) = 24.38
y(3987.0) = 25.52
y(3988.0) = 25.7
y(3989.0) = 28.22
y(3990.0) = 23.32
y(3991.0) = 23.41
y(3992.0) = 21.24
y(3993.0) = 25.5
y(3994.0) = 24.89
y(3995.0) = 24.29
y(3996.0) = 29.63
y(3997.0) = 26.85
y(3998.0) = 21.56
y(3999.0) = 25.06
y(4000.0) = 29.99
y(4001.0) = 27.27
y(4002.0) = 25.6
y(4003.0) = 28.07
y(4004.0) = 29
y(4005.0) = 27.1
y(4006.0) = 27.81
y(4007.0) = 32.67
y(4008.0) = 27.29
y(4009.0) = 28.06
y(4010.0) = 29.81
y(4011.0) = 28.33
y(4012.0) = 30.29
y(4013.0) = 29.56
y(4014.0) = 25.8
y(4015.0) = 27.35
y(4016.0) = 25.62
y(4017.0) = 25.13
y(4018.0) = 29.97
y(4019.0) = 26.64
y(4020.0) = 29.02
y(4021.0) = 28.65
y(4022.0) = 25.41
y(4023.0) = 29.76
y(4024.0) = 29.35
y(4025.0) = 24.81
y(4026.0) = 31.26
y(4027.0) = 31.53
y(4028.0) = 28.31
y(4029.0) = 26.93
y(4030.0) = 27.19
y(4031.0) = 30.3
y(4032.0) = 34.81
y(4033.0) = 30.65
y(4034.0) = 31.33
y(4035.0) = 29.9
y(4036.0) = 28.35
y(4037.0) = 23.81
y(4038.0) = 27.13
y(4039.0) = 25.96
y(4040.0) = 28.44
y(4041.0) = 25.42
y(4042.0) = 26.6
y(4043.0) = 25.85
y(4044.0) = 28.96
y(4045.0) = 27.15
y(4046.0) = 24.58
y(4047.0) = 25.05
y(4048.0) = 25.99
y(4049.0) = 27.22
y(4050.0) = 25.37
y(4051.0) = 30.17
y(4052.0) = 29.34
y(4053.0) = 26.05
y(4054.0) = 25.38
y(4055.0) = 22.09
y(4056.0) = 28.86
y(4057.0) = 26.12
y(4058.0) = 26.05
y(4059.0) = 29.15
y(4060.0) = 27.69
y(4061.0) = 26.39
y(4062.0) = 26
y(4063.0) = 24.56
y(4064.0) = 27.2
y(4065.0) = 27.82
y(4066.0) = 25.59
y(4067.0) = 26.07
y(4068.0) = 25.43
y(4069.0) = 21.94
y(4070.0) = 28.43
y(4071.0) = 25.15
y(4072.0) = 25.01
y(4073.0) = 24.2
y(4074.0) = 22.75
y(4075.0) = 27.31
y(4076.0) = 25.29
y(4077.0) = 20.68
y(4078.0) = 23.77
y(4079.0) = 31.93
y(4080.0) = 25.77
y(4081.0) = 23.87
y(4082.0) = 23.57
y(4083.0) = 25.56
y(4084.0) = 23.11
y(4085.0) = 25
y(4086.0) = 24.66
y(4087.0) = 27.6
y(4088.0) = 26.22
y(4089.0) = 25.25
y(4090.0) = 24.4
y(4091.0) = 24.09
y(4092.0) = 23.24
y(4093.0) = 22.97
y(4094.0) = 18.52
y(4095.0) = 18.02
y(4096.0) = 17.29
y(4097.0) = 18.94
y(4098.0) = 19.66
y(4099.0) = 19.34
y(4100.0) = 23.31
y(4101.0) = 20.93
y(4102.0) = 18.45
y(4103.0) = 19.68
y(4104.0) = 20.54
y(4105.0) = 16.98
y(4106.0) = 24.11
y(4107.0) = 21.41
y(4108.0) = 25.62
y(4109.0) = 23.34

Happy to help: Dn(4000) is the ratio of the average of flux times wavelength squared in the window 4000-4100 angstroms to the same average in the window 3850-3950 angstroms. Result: 1.30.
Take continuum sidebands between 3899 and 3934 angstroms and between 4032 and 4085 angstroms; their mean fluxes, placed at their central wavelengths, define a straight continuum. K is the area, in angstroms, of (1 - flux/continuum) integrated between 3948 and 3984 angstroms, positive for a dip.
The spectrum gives 7.04 angstroms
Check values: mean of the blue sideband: 22.9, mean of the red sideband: 26.3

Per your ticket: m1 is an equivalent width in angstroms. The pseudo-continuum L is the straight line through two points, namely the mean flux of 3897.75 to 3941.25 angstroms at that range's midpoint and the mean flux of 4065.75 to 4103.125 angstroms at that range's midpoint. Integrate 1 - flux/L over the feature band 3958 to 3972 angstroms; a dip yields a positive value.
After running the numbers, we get 3.4 angstroms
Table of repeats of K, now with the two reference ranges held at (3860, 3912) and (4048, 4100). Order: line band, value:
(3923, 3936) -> 1.7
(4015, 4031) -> -2.8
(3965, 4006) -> 3.1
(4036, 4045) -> -0.9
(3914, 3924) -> -1.6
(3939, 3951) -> -0.9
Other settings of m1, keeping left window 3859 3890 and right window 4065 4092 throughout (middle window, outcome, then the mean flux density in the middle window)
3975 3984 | 1.37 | 19.7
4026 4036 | -2.43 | 30.1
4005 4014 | -1.95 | 28.9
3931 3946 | 1.68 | 19.9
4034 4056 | -2.08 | 26.8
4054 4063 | -0.60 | 26.4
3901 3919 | -2.74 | 25.1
